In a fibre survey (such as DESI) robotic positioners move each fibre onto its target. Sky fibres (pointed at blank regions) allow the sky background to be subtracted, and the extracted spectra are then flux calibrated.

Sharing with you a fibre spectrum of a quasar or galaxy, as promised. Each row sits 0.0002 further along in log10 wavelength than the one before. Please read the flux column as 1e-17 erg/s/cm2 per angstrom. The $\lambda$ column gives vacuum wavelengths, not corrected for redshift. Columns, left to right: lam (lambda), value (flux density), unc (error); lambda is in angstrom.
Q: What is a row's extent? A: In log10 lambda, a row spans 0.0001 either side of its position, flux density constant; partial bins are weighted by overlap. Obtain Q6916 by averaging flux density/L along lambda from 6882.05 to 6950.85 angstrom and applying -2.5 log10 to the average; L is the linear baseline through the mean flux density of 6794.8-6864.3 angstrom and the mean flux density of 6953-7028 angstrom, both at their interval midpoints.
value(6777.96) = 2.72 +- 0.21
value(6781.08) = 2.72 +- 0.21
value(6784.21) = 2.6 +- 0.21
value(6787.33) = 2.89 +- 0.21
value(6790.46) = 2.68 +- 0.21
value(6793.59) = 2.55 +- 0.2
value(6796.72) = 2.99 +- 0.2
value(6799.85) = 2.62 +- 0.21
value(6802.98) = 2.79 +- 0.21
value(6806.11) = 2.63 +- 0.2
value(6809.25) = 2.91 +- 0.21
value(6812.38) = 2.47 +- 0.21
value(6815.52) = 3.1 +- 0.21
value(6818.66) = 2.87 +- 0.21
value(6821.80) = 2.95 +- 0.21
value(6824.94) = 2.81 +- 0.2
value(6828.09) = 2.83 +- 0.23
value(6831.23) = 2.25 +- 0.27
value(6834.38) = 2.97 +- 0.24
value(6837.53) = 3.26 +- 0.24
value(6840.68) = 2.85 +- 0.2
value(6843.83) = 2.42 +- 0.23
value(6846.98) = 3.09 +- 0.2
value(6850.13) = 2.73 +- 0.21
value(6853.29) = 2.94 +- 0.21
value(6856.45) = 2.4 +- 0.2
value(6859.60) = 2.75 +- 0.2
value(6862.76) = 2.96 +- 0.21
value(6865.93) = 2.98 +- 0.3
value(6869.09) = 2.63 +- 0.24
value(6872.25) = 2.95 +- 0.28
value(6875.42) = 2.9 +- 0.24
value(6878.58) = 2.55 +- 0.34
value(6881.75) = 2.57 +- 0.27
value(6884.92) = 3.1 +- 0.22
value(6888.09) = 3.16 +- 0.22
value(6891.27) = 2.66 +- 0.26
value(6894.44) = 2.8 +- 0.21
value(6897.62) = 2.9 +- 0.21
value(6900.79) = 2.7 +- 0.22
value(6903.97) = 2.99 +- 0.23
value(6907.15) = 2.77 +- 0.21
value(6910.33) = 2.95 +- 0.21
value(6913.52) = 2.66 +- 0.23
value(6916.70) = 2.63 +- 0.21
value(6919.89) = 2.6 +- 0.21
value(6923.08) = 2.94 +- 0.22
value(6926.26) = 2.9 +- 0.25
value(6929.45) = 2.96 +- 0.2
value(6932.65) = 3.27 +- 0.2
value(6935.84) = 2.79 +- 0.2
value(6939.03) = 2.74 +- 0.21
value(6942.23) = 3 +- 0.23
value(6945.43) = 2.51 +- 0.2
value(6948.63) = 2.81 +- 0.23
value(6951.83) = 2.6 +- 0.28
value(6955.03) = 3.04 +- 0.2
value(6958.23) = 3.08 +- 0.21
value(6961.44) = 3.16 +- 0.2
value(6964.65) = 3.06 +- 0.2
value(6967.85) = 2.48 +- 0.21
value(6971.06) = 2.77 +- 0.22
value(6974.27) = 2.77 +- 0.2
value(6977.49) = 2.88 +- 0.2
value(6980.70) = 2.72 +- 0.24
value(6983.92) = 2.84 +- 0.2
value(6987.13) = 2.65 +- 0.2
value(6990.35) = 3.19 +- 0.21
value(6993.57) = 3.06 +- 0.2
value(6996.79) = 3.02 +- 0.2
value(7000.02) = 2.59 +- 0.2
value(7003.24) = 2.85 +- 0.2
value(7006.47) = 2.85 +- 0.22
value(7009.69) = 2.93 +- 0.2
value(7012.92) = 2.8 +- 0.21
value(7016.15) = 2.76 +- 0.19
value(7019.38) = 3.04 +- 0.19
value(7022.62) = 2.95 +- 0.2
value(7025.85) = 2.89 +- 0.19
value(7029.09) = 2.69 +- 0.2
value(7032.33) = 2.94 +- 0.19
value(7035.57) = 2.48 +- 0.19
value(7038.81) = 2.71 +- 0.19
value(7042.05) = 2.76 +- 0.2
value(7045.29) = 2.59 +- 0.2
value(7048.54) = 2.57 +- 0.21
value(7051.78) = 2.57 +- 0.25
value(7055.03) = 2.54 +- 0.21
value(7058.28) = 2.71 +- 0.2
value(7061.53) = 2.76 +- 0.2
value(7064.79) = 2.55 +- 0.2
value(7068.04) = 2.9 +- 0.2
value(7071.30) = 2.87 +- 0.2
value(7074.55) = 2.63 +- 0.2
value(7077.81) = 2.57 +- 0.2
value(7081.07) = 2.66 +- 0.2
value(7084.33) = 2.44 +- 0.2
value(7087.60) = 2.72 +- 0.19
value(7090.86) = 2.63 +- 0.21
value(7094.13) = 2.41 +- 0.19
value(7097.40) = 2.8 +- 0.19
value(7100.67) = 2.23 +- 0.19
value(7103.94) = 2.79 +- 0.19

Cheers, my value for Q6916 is 0.00 mag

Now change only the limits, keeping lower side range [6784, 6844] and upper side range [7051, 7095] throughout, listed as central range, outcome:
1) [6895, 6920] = -0.02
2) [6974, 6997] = -0.08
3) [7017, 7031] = -0.08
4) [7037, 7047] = -0.01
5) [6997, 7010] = -0.05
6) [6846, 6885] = -0.02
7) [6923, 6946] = -0.07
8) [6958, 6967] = -0.13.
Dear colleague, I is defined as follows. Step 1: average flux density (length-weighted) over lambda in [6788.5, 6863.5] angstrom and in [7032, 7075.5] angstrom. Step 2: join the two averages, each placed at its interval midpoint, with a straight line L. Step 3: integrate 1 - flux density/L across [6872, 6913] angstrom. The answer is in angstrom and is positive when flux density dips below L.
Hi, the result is -1.3 angstrom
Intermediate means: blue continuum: 2.78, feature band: 2.84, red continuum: 2.68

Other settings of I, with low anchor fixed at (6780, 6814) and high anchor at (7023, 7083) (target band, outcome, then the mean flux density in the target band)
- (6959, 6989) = -1.40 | 2.82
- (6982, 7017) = -2.22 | 2.87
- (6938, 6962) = -1.39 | 2.86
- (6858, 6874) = -0.86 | 2.85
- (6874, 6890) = -0.86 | 2.85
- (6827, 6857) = -0.84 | 2.79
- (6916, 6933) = -1.04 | 2.87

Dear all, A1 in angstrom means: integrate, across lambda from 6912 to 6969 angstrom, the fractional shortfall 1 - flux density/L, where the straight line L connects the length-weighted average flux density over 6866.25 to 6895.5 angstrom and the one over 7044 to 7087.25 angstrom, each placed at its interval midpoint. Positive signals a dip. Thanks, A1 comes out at -1.76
